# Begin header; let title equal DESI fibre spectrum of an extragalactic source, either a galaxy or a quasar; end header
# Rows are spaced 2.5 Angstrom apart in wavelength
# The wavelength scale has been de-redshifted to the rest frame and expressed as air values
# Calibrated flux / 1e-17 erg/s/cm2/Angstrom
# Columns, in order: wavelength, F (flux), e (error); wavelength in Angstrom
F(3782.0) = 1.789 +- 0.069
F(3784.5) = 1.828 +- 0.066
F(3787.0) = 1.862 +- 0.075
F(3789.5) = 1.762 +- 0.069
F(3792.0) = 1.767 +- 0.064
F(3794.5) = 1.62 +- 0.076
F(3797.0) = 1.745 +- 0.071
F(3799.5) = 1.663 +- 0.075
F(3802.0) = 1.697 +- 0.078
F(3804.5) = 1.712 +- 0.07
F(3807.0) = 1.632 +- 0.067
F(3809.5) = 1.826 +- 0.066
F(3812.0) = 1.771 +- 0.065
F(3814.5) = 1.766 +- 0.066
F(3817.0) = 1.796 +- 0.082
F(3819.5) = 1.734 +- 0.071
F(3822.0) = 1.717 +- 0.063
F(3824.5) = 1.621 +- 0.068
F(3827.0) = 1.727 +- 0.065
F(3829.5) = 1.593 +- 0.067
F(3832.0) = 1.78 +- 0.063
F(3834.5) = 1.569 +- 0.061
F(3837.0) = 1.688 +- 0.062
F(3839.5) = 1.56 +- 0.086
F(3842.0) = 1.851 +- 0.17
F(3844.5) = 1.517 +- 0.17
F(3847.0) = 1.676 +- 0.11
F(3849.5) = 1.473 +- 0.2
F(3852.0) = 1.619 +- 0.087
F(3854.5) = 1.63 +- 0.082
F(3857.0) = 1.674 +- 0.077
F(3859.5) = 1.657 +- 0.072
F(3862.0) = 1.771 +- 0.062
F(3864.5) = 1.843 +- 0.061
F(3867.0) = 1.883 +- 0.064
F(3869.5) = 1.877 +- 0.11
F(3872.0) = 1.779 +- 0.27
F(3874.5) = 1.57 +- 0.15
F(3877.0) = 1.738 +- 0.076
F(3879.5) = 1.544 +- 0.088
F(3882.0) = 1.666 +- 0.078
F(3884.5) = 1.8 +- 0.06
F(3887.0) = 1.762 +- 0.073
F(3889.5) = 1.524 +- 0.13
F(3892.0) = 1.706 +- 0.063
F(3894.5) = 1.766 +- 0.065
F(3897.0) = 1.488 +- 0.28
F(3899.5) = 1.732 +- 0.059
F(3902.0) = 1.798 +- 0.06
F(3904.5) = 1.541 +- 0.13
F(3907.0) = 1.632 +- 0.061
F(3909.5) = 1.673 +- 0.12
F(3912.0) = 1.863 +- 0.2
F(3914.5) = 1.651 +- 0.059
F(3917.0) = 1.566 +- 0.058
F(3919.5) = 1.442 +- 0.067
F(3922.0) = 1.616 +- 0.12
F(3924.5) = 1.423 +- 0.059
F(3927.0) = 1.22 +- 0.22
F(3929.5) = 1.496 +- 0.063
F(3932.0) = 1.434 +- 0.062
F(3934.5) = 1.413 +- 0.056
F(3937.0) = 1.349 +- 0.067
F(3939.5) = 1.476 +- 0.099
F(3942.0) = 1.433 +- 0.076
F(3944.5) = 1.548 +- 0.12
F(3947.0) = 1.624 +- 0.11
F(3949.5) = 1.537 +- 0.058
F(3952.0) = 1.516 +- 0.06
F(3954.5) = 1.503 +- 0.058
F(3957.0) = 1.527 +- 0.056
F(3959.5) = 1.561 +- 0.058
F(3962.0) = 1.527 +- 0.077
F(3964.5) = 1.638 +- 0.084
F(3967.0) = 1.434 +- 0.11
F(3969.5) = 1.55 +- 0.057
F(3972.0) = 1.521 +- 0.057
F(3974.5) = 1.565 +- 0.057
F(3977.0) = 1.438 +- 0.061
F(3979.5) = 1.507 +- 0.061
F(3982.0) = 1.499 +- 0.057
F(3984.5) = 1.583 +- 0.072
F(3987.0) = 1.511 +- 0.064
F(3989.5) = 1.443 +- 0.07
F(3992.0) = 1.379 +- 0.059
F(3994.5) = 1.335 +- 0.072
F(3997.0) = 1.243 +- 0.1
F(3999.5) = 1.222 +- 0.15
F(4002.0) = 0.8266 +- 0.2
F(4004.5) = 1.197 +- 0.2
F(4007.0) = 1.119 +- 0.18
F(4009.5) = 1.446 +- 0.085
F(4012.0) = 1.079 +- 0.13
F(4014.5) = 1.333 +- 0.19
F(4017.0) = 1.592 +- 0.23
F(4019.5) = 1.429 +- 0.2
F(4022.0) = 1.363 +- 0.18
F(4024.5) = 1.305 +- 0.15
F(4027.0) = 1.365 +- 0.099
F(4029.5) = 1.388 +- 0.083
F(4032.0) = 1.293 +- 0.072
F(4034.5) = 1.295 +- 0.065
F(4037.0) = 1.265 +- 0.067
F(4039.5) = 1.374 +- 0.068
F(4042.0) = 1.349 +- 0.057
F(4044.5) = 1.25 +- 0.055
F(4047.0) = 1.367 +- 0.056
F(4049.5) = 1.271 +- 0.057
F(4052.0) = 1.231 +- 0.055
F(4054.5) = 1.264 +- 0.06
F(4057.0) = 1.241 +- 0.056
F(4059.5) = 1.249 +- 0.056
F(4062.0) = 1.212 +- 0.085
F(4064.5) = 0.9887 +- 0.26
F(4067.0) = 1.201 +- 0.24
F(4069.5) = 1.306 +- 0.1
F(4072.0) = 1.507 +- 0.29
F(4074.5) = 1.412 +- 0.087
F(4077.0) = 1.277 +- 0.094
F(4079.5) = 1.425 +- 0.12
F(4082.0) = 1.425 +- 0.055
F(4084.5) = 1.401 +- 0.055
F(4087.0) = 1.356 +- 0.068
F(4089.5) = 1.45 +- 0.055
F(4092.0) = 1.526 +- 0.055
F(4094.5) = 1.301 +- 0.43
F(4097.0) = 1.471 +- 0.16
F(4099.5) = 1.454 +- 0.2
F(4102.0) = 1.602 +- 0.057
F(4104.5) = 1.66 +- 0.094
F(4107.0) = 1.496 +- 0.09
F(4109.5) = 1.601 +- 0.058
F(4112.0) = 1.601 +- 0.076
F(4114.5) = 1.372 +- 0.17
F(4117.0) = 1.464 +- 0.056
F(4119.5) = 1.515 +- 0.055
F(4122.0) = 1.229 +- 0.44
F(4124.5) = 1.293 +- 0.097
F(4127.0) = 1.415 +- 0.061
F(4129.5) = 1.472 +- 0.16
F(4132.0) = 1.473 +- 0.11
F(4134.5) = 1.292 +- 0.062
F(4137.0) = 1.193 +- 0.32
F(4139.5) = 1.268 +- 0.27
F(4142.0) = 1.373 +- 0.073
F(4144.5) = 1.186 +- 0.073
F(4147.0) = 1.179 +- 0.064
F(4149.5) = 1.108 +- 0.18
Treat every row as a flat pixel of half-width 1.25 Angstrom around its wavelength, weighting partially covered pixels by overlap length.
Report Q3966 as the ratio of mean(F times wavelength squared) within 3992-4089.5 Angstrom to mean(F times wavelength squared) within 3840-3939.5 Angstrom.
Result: 0.86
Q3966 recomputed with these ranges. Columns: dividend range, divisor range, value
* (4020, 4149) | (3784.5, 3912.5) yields 0.90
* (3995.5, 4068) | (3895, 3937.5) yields 0.86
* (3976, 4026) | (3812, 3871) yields 0.86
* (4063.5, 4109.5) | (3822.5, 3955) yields 0.96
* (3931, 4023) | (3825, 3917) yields 0.89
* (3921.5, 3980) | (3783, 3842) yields 0.93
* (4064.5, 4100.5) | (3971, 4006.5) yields 1.06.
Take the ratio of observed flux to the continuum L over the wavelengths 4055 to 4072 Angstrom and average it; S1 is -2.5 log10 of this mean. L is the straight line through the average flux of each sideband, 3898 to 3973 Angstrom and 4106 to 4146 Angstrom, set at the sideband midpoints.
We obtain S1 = 0.17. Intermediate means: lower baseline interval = 1.54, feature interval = 1.23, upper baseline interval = 1.39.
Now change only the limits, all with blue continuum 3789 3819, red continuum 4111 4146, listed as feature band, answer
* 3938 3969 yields 0.025 mag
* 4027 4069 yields 0.149 mag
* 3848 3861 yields 0.038 mag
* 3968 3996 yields 0.034 mag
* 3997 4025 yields 0.184 mag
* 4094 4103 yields -0.051 mag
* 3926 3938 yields 0.145 mag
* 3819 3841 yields 0.022 mag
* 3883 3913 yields -0.043 mag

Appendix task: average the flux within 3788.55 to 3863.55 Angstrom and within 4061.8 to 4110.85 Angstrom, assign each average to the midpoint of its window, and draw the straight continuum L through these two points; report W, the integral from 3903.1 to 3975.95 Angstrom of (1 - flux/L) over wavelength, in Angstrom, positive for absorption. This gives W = 1.8 Angstrom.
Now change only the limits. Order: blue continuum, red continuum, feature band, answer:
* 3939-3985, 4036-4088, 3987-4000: 0.96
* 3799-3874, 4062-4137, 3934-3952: 1.07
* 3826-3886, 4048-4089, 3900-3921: -0.79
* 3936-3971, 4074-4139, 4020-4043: 2.12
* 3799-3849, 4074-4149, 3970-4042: 7.32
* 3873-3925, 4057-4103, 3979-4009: 3.55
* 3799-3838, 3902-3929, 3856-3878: -1.57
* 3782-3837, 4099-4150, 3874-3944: 1.67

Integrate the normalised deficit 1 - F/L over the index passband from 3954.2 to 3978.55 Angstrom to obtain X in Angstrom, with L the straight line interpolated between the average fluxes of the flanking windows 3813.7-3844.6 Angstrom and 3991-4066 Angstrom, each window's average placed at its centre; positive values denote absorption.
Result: -2.12 Angstrom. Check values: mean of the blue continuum 1.69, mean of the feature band 1.53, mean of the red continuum 1.28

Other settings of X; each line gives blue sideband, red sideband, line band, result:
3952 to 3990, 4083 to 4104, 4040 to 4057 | 2.18 Angstrom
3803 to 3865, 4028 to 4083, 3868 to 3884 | -0.90 Angstrom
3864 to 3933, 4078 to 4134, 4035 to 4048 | 1.66 Angstrom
